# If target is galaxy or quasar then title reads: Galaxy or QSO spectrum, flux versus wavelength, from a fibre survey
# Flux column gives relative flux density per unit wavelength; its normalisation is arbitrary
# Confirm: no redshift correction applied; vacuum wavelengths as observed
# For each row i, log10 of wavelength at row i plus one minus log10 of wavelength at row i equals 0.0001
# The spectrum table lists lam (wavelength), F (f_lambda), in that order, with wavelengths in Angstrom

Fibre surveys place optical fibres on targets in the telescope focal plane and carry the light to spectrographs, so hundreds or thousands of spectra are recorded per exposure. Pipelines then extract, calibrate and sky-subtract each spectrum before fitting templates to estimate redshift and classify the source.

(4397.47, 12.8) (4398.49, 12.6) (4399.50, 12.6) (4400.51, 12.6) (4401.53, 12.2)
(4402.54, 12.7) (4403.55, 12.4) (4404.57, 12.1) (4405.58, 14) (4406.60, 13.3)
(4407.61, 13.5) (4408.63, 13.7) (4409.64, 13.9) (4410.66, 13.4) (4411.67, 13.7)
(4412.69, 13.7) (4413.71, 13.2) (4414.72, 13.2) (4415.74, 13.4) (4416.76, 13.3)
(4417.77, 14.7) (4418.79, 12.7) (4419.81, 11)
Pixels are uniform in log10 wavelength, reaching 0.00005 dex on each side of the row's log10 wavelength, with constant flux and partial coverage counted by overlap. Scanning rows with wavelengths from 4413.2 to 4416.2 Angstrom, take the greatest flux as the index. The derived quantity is 13.4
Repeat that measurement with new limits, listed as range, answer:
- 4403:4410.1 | 14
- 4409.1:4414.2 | 13.9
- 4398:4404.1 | 12.7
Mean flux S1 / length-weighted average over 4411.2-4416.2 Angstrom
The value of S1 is 13.4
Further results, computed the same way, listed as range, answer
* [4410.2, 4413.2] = 13.6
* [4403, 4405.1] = 12.3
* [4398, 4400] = 12.6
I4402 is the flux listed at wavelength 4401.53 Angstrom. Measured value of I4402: 12.2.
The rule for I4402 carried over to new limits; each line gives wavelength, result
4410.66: 13.4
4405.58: 14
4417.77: 14.7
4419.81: 11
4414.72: 13.2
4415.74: 13.4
